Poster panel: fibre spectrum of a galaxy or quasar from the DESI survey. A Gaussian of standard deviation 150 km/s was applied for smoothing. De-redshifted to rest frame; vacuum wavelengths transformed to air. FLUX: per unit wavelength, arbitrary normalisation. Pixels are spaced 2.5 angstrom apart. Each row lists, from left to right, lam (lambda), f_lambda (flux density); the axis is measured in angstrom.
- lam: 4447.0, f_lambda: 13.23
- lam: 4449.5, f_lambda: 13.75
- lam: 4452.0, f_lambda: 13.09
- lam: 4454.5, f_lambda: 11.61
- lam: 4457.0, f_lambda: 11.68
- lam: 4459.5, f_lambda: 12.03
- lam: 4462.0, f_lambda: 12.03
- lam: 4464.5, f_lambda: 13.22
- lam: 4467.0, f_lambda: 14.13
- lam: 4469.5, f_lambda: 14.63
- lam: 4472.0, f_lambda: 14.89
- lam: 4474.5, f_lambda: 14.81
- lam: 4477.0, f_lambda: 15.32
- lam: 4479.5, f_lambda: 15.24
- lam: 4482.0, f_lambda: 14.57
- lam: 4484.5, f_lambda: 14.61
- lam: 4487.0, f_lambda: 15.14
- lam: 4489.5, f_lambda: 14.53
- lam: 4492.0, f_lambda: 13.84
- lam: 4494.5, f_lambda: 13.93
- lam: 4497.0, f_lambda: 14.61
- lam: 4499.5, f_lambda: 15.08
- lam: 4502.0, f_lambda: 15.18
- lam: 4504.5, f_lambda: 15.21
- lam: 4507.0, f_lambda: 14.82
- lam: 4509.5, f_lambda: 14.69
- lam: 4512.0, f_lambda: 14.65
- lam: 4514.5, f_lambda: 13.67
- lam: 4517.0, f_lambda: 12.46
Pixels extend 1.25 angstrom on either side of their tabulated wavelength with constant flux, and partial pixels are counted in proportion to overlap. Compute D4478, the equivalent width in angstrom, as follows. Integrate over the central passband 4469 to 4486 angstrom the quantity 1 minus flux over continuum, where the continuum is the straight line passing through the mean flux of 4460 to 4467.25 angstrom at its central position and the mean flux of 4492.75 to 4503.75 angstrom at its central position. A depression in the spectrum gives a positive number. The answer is -1.6 angstrom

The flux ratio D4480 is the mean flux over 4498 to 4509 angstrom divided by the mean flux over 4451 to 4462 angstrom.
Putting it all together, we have 1.2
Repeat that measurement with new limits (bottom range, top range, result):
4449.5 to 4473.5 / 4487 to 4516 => 1.11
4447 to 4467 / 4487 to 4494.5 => 1.13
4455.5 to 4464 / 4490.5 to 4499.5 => 1.19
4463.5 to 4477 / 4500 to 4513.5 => 1.03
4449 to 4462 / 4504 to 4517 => 1.17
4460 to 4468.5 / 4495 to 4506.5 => 1.14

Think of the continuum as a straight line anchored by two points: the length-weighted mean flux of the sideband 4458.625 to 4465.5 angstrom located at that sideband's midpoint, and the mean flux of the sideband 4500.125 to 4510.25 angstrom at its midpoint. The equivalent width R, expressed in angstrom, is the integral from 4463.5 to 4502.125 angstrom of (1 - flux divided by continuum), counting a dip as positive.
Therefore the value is -2.7 angstrom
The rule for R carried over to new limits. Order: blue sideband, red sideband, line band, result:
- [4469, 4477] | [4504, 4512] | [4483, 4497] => 0.40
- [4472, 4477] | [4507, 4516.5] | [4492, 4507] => -0.25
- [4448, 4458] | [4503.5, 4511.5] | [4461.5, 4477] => -1.04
